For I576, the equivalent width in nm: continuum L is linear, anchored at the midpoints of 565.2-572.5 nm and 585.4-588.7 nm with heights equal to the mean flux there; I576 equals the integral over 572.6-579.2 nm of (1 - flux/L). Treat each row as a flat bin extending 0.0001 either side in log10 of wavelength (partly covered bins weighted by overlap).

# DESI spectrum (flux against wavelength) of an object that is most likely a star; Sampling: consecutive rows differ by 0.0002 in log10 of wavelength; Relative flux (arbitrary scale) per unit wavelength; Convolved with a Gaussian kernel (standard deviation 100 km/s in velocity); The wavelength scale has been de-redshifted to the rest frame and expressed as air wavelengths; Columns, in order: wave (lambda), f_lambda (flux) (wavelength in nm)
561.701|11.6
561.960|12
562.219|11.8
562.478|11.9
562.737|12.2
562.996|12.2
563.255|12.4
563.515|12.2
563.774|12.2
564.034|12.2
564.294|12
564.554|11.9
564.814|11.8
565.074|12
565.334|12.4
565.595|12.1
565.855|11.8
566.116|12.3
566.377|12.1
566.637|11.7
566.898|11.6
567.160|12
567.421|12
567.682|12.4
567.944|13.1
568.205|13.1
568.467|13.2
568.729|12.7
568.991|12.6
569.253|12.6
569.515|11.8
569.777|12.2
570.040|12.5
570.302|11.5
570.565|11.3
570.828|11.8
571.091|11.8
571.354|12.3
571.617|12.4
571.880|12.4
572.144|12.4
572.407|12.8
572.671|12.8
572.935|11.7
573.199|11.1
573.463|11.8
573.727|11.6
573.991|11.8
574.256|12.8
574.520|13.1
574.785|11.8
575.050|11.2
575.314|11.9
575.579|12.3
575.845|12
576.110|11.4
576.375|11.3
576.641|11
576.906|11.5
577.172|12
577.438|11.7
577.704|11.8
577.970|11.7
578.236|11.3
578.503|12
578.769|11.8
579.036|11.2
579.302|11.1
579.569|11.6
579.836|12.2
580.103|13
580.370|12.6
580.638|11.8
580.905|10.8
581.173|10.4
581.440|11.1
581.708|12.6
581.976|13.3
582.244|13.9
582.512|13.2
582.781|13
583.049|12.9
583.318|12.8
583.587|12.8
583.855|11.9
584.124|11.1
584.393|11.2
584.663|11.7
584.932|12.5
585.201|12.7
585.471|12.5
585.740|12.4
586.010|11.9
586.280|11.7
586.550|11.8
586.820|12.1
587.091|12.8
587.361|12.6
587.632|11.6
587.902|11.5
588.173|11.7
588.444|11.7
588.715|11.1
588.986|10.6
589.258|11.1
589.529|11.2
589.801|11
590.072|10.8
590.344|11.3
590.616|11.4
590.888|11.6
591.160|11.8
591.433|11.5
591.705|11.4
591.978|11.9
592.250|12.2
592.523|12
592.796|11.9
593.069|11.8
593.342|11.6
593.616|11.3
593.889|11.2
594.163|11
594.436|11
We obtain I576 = 0.20 nm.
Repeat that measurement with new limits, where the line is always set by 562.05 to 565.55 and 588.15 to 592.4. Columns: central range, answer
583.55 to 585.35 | -0.063 nm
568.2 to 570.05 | -0.094 nm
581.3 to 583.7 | -0.258 nm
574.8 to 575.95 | -0.006 nm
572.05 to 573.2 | -0.040 nm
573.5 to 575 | -0.041 nm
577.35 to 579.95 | 0.014 nm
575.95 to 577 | 0.040 nm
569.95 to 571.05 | 0.015 nm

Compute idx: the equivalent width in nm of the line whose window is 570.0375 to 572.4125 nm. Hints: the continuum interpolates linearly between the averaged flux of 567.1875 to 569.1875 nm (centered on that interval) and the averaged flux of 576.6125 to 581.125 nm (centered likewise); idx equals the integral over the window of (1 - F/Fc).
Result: 0.07 nm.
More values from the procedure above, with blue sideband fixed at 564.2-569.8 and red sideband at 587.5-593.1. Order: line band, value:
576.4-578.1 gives 0.045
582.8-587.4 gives -0.222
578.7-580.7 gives -0.016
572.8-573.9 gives 0.044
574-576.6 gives 0.009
